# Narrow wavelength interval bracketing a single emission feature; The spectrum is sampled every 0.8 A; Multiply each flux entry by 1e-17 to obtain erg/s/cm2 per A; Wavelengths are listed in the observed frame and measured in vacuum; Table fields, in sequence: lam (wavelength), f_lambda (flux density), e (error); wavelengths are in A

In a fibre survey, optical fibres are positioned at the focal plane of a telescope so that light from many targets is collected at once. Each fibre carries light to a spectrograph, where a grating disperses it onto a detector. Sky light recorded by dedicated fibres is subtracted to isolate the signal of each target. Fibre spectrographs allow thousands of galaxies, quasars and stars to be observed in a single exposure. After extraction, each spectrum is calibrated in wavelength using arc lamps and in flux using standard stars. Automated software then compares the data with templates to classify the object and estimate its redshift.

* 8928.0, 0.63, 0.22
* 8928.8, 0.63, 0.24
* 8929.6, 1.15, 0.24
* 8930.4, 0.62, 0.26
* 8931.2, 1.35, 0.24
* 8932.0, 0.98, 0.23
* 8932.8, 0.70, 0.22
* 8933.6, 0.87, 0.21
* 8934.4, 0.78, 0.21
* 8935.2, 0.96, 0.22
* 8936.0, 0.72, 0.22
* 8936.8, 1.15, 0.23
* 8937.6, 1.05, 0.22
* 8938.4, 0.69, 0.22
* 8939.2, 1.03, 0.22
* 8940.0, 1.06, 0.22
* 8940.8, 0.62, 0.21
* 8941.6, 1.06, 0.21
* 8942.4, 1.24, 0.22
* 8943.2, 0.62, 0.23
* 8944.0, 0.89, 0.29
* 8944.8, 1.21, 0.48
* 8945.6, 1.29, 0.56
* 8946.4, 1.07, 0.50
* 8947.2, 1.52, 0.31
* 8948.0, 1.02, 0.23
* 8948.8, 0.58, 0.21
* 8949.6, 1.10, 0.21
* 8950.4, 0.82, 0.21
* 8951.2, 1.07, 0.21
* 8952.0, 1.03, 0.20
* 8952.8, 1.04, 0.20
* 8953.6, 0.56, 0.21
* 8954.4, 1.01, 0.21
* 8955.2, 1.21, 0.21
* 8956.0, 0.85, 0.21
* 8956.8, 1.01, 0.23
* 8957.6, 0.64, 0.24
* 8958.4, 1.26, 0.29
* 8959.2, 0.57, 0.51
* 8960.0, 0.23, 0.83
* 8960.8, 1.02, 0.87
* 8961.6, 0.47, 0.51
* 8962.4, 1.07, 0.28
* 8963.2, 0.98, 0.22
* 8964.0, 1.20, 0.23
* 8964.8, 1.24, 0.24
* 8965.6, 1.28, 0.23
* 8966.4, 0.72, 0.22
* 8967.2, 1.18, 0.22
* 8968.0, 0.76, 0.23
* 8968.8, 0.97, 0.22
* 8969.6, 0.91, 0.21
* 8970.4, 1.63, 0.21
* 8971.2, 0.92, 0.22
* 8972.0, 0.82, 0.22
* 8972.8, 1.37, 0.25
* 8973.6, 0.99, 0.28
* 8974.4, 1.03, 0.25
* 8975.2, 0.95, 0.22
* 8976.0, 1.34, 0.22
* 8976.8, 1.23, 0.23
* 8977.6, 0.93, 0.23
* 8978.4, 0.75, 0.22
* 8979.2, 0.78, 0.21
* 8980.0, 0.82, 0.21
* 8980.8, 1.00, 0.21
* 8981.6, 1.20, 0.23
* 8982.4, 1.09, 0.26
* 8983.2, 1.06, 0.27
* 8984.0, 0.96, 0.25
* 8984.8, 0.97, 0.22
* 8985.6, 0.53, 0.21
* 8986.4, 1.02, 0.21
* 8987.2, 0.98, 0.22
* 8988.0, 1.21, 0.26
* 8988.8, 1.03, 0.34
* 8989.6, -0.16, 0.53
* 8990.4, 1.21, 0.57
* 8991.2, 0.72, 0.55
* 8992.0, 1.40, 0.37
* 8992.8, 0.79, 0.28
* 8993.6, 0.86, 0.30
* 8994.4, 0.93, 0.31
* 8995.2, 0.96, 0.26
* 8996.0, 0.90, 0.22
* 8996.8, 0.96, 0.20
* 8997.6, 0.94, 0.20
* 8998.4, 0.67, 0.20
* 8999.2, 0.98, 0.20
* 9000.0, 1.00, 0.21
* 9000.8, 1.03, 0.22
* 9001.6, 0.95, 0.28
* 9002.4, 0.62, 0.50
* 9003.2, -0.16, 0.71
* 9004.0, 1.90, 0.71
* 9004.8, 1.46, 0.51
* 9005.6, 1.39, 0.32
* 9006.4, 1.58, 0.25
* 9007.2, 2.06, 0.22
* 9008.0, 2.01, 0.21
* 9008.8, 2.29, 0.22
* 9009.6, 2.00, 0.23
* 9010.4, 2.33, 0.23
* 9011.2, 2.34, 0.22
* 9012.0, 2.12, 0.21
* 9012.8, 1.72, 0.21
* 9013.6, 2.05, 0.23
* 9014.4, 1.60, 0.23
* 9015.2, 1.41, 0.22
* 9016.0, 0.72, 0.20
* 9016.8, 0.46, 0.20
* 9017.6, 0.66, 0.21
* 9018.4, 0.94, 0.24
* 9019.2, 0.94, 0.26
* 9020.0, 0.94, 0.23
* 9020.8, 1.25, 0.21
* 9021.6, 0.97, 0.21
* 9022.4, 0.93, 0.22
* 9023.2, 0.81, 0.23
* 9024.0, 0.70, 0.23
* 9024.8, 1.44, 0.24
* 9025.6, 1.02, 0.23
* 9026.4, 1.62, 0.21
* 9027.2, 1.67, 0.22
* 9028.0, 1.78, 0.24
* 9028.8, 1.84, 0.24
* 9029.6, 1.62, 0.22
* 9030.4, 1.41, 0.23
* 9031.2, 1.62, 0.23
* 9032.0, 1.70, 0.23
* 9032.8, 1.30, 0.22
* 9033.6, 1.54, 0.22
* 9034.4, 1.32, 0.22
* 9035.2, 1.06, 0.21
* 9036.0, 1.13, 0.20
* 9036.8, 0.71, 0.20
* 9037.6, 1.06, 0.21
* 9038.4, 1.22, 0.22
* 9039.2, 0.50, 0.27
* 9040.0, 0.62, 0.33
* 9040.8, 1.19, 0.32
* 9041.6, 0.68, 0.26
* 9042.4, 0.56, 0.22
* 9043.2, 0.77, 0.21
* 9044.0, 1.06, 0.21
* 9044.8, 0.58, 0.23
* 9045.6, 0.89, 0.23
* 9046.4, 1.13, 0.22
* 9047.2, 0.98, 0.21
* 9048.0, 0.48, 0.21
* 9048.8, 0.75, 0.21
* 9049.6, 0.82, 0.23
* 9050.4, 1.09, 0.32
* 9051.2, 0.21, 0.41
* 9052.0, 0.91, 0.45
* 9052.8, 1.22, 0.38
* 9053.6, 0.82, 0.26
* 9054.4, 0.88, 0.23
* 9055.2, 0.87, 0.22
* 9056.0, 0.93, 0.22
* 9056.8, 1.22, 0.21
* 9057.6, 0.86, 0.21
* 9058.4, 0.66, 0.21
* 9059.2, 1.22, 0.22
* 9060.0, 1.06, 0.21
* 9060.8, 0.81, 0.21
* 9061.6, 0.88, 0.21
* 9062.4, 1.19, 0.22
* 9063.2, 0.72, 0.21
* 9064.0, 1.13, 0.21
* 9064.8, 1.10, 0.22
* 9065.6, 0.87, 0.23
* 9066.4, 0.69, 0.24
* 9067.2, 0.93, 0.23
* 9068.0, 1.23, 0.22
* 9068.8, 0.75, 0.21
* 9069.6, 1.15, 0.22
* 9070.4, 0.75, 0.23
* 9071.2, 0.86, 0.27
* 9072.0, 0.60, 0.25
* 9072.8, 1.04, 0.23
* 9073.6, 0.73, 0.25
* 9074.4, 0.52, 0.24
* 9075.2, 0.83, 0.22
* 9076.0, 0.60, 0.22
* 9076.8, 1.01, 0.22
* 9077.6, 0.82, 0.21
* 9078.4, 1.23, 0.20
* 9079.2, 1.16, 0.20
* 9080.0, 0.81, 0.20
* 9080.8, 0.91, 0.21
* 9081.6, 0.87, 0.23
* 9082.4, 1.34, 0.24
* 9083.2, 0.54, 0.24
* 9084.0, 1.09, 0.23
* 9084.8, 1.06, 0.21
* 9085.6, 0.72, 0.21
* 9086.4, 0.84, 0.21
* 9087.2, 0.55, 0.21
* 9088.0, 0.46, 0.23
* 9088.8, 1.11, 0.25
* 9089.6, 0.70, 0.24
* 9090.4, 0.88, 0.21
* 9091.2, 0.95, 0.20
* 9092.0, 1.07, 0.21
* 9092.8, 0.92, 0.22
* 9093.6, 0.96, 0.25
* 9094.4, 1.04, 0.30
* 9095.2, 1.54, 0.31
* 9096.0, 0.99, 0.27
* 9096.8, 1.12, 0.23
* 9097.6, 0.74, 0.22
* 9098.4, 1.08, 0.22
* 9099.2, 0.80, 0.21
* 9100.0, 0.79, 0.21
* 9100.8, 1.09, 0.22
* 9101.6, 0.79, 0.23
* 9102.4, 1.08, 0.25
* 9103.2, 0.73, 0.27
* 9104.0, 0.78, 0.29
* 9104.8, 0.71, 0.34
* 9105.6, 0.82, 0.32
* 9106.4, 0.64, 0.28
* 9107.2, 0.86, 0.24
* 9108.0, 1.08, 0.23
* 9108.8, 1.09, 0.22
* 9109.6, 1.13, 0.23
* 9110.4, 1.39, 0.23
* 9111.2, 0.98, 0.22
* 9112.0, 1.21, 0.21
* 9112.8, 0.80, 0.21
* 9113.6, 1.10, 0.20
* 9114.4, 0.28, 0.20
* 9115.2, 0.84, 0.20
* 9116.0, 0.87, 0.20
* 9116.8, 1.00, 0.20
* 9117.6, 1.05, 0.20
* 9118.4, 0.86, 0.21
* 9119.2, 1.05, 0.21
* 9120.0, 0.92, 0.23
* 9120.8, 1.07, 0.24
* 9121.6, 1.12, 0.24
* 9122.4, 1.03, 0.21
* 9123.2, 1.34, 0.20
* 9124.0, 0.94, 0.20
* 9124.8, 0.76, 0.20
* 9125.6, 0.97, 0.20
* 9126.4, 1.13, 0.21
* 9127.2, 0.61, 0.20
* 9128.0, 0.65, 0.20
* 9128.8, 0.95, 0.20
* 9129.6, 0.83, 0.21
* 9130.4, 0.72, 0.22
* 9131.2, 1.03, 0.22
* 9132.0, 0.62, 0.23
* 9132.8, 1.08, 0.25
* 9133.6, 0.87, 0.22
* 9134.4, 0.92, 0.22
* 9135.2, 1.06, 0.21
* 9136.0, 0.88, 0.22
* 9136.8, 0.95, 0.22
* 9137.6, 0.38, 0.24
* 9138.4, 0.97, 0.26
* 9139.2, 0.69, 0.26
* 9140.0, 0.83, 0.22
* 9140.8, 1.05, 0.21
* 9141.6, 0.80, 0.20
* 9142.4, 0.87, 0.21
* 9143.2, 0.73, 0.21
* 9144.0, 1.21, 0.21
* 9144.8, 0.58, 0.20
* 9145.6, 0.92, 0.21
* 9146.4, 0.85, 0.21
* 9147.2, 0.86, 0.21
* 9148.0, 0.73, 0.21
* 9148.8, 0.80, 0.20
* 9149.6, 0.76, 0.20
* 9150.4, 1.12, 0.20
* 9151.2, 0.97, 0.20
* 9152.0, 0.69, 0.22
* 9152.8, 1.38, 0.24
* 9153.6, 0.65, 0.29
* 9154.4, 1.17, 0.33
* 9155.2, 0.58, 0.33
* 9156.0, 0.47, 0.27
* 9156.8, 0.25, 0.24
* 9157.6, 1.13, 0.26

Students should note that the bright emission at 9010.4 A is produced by [S II]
